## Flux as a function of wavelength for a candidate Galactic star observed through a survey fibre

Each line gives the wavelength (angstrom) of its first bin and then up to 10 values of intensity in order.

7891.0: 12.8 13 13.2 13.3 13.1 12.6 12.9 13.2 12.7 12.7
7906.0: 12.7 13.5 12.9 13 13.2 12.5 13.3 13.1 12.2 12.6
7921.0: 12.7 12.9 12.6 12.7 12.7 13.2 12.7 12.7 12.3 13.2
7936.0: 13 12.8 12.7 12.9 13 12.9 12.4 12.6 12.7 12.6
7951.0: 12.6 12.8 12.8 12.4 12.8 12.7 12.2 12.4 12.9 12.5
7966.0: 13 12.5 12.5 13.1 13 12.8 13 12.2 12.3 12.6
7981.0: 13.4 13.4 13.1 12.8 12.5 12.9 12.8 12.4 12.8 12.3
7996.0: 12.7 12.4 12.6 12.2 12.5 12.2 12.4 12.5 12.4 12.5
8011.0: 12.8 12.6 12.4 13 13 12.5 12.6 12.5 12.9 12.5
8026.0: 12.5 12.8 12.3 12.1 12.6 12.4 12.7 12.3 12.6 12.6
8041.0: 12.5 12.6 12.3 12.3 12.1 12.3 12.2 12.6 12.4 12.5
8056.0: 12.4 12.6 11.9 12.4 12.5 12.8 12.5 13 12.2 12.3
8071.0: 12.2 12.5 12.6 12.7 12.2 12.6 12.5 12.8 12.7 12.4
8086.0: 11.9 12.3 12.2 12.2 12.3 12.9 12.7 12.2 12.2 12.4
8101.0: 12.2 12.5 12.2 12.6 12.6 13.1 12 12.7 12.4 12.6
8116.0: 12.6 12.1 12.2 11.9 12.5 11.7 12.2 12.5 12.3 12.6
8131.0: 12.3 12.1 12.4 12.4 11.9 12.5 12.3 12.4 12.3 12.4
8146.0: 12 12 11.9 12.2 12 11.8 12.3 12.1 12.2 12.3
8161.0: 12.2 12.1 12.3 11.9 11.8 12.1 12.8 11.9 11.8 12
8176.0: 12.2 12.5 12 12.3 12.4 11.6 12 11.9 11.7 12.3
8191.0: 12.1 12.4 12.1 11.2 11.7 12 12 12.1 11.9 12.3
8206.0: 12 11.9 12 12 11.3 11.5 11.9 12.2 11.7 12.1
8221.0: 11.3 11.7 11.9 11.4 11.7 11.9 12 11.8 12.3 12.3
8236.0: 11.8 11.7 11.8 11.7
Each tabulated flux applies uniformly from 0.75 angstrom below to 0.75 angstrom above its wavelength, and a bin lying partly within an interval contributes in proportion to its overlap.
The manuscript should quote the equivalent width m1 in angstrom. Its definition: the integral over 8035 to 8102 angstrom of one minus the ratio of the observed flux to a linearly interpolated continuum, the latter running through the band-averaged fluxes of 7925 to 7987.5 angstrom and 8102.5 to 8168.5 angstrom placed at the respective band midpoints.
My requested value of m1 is 0.1 angstrom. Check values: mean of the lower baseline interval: 12.7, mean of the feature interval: 12.4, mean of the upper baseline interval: 12.3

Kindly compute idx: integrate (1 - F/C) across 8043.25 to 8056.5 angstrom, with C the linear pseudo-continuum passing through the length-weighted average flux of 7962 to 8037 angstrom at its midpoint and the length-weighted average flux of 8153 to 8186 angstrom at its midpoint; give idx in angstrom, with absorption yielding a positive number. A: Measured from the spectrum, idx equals 0.1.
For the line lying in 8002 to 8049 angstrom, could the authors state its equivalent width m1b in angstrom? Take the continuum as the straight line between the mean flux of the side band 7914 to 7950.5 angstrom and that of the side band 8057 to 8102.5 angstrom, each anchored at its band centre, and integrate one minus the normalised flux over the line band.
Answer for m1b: 0.16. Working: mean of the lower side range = 12.8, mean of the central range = 12.5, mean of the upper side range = 12.4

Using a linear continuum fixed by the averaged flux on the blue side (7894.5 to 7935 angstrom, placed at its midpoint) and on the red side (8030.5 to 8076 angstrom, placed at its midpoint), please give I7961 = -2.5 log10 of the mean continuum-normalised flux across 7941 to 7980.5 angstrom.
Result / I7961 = 0.00 mag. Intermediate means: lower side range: 12.9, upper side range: 12.4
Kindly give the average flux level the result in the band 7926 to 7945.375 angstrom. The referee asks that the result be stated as 12.8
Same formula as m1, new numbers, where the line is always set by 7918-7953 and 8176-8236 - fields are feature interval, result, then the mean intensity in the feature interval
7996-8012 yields 0.1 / 12.5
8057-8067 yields -0.1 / 12.5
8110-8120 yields -0.1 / 12.4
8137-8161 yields -0.1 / 12.2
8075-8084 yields -0.2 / 12.6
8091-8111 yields -0.3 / 12.5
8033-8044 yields -0.1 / 12.5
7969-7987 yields -0.3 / 12.9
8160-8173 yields -0.1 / 12.1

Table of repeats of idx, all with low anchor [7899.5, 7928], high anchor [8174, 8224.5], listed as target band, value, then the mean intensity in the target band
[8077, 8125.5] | -0.51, 12.4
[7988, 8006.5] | 0.11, 12.5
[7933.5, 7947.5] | -0.06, 12.8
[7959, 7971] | 0.06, 12.6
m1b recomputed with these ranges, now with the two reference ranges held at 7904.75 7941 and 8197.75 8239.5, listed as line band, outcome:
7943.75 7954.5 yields 0.08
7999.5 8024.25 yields -0.03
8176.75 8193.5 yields -0.17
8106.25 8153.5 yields -0.47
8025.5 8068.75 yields -0.06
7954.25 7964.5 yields 0.12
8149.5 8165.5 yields -0.08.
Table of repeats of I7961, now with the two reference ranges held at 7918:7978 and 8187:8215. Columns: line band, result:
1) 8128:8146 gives -0.02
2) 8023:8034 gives 0.00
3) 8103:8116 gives -0.03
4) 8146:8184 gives -0.01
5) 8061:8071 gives -0.02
